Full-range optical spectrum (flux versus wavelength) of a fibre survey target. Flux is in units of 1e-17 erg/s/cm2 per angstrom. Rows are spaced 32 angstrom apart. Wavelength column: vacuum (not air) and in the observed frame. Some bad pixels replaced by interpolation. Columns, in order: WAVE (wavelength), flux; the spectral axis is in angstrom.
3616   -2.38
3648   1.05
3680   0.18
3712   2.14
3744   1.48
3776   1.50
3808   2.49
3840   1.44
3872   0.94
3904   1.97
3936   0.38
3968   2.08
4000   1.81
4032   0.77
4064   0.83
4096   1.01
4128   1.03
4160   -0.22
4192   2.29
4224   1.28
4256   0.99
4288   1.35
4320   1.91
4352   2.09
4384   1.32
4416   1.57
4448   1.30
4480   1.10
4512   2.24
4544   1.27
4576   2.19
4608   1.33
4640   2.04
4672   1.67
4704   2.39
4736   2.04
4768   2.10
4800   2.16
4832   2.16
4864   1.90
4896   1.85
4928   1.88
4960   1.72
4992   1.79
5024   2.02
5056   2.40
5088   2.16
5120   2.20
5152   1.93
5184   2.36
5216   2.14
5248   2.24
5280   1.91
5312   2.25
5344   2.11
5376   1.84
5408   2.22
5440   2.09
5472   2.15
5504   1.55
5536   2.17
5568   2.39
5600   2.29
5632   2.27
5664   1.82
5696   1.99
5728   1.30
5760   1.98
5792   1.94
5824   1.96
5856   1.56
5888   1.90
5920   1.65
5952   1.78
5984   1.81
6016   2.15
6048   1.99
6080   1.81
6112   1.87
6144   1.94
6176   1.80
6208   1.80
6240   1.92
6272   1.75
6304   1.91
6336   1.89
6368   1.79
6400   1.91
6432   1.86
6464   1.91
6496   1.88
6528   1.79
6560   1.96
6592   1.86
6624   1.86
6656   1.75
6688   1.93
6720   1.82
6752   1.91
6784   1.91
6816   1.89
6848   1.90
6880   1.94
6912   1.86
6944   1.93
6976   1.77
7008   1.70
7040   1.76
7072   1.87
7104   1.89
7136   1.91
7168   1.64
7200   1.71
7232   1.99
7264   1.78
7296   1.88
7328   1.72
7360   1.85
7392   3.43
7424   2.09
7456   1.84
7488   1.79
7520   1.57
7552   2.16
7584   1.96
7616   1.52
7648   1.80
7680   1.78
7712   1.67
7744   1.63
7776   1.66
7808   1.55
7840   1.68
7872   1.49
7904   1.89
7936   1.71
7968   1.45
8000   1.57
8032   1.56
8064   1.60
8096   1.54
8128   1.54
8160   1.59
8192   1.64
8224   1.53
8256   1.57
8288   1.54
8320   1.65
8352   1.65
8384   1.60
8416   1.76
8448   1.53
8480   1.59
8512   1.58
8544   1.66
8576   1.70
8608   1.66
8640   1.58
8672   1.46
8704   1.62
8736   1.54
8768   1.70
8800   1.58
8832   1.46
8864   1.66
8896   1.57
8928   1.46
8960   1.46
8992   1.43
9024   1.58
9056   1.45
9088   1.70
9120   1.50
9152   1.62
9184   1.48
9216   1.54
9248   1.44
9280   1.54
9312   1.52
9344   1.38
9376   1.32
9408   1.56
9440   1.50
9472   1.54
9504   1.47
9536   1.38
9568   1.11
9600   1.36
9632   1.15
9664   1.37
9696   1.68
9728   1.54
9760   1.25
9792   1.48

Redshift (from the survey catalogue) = 0.126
